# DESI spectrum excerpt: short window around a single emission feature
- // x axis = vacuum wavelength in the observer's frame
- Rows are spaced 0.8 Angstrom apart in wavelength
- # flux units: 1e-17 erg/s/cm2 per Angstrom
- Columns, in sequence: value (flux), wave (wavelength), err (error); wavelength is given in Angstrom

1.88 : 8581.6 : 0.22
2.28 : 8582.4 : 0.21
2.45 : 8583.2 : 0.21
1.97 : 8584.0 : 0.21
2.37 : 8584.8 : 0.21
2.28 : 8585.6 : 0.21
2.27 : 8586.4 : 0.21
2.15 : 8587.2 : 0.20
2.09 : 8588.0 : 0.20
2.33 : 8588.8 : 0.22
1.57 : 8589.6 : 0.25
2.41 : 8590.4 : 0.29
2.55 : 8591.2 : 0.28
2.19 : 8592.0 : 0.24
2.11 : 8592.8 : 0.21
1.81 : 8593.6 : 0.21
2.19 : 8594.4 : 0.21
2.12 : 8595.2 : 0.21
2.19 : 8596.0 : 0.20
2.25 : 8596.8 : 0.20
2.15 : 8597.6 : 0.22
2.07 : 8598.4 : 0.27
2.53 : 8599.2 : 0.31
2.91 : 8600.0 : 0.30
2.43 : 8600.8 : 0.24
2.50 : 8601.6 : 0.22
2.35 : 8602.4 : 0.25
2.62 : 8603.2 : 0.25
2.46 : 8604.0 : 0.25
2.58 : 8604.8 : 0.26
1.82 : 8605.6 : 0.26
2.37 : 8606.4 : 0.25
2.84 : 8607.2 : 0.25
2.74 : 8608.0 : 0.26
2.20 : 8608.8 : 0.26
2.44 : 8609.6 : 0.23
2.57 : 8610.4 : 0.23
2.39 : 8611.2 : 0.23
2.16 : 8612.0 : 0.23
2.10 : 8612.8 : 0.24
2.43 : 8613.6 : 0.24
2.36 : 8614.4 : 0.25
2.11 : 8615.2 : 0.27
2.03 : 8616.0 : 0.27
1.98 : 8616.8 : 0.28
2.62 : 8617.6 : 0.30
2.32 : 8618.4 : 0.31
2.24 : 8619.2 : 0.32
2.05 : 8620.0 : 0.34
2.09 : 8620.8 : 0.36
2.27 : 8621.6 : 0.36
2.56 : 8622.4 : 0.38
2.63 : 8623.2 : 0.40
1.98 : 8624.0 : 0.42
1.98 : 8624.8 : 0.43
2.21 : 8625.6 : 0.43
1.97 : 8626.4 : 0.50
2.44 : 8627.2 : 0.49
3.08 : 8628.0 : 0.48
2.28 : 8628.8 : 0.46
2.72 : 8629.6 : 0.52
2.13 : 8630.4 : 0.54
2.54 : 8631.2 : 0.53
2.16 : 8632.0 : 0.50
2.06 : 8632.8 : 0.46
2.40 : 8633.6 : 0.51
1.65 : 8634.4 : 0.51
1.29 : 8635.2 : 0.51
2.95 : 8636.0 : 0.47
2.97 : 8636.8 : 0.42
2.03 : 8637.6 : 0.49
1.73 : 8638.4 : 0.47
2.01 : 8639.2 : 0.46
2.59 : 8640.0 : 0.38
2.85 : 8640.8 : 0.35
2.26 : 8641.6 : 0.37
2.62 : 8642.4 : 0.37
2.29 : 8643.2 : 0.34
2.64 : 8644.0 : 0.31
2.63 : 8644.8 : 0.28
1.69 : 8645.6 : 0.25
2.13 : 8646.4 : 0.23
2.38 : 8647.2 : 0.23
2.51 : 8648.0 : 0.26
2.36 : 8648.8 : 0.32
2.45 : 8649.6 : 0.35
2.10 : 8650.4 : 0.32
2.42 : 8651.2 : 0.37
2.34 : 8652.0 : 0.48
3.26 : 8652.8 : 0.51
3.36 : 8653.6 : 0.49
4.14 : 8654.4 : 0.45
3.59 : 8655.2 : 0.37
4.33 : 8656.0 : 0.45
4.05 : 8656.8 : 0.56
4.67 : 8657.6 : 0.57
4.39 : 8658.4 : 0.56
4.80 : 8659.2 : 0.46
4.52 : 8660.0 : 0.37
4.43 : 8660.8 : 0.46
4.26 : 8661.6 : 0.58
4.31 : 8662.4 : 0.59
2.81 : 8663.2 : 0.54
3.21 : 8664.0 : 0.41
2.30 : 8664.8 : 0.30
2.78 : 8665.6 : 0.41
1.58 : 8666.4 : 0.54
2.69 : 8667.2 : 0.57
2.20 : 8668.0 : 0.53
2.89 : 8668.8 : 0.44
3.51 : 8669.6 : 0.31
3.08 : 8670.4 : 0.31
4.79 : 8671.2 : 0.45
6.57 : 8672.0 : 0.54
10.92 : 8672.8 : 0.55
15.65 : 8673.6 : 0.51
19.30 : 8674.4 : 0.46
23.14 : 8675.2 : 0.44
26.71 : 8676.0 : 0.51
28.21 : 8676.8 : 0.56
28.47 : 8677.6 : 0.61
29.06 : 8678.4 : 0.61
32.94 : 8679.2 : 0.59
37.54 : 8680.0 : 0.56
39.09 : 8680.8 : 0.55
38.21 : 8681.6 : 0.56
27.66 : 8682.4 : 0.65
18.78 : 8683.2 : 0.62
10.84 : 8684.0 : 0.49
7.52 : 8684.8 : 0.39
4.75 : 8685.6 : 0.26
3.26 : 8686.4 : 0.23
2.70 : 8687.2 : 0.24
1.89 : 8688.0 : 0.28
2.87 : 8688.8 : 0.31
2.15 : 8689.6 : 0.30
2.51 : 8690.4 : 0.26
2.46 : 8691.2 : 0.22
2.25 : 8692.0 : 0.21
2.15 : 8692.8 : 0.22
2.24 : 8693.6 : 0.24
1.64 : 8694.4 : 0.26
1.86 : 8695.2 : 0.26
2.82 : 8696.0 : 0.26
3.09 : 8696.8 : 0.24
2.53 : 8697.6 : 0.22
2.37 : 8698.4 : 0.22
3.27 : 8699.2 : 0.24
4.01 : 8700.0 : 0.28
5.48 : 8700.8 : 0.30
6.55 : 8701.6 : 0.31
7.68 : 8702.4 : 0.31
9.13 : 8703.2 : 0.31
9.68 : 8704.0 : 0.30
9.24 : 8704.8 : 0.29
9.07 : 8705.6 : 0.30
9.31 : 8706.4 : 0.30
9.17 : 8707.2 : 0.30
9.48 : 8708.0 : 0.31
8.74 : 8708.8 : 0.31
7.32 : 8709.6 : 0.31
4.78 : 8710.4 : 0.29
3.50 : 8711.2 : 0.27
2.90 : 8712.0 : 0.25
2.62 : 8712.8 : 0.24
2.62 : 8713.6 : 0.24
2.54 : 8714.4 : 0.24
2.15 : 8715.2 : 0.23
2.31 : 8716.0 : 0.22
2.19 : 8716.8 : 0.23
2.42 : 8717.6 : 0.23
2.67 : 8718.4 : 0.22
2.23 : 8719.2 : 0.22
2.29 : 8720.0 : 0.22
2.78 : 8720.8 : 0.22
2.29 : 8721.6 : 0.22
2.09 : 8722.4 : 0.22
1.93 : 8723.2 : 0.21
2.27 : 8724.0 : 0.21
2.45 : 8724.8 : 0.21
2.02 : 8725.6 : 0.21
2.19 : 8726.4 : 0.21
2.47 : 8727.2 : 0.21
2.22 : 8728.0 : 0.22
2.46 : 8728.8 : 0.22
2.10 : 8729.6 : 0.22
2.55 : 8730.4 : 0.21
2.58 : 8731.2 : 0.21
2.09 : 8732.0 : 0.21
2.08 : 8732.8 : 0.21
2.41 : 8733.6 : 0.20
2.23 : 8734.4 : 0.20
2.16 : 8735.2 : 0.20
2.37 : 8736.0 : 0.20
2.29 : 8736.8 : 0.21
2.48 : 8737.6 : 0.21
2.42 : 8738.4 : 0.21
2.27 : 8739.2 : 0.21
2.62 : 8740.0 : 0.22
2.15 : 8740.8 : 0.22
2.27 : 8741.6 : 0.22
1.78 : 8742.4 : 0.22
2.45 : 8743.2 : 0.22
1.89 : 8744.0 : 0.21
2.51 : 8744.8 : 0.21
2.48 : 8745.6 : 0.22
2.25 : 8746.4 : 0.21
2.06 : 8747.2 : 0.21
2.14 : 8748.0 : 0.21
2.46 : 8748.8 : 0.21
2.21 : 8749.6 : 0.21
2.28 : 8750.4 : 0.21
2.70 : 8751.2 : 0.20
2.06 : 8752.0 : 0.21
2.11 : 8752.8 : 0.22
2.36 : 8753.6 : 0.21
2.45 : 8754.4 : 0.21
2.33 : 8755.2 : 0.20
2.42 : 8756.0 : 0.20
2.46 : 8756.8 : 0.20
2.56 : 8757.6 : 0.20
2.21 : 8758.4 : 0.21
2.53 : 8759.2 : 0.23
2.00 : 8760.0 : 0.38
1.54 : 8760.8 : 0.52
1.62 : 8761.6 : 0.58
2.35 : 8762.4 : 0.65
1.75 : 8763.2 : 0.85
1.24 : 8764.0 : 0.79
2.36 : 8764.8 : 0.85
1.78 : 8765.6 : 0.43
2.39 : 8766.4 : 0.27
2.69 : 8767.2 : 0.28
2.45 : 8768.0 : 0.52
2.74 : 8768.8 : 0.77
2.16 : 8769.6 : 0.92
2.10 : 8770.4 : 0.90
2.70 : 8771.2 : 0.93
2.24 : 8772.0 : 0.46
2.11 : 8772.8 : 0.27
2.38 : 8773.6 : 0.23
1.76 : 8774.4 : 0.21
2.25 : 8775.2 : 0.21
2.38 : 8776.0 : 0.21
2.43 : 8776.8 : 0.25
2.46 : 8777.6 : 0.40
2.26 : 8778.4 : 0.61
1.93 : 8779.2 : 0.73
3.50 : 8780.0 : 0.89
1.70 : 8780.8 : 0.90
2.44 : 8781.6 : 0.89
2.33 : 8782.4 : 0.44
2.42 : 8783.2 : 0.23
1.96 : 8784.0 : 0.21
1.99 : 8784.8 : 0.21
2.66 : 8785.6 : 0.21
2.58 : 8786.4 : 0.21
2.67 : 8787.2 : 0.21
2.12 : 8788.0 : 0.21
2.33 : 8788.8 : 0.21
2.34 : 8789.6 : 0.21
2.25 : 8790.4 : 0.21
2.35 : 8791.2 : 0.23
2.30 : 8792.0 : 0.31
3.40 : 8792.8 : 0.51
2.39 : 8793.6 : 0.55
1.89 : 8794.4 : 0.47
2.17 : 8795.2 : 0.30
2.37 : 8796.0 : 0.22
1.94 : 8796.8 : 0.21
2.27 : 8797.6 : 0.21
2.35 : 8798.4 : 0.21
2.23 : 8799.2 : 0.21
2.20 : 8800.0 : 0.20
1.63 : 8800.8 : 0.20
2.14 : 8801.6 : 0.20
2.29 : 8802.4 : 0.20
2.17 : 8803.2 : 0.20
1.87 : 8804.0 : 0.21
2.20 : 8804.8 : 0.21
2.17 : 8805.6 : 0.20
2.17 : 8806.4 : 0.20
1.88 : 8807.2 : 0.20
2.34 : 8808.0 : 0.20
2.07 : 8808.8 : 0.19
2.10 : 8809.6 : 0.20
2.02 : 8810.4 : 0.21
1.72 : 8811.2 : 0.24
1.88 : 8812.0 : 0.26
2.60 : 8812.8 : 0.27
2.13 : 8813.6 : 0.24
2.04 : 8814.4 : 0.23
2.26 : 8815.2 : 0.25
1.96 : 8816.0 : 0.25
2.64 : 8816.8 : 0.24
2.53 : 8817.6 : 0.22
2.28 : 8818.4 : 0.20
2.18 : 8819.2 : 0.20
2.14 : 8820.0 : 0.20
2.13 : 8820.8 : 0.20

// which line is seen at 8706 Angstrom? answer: [N II]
